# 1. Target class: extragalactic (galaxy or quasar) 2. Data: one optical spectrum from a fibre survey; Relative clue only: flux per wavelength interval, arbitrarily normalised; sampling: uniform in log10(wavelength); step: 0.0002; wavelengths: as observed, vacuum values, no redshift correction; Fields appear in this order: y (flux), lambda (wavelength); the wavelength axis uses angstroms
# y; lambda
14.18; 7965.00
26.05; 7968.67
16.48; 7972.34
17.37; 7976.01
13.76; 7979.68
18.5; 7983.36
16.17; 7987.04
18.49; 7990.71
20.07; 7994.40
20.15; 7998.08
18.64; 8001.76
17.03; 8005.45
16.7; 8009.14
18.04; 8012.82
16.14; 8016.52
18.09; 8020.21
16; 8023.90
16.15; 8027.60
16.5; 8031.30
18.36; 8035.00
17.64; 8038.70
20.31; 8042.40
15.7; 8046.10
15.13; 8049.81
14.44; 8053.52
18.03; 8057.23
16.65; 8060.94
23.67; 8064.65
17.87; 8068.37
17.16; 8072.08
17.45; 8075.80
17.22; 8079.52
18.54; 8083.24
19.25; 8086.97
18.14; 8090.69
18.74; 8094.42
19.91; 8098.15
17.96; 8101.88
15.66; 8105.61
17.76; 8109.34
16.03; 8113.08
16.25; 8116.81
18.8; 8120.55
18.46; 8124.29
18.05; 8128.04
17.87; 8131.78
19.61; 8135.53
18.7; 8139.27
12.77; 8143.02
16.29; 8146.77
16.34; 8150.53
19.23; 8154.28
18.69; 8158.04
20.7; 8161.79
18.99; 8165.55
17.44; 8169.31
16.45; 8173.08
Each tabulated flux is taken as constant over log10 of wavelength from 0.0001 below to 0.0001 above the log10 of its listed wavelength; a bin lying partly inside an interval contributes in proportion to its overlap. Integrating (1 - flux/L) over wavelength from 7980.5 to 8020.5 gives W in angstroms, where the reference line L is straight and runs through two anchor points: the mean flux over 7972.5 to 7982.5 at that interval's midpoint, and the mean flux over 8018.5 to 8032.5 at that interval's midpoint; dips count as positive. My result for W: -3.8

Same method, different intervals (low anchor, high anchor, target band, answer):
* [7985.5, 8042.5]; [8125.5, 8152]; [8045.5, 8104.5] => -1.57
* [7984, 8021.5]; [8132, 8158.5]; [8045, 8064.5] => 1.16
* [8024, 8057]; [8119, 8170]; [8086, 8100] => -1.28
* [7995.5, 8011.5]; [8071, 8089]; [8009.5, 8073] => 2.45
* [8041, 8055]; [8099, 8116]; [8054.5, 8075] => -2.38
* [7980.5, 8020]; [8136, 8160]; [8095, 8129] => -0.66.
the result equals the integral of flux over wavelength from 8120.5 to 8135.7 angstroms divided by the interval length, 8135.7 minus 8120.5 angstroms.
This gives 18.4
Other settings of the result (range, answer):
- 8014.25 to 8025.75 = 16.8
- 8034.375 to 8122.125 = 17.8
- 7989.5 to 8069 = 17.7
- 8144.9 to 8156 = 17.3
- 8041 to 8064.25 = 17.1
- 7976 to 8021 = 17.6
